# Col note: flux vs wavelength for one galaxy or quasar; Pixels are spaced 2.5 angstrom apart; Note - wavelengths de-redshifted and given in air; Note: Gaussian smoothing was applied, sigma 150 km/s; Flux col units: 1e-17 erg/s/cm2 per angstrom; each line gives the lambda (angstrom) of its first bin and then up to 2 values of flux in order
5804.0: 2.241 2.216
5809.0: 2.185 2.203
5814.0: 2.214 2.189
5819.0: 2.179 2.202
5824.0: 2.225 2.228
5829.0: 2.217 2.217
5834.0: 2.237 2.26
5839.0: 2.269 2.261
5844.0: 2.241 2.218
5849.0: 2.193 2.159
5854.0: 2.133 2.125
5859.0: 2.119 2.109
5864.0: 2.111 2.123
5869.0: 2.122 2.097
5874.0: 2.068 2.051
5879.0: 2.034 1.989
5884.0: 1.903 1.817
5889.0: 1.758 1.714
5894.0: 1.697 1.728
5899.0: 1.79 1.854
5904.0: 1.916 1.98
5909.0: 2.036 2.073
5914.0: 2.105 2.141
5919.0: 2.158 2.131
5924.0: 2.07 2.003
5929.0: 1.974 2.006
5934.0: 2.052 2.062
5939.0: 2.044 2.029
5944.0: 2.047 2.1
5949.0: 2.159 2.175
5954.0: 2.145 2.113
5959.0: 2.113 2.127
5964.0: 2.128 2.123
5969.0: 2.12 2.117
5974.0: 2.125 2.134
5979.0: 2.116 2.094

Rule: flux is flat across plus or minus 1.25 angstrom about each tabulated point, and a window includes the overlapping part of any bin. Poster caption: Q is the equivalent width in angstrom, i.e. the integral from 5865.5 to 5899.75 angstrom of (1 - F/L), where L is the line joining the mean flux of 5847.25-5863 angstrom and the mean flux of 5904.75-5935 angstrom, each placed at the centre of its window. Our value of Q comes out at 3.0 angstrom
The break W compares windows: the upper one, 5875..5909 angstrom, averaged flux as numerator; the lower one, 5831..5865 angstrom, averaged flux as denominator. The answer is 0.9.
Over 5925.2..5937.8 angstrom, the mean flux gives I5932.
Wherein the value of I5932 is 2.02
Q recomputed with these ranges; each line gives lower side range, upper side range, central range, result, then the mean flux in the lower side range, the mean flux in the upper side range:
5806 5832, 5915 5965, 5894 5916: 2.0 angstrom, 2.21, 2.09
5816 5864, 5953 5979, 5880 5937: 5.4 angstrom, 2.2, 2.12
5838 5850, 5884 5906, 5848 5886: -0.9 angstrom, 2.24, 1.8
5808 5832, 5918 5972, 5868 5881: 0.5 angstrom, 2.21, 2.09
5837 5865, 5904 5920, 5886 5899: 2.2 angstrom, 2.18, 2.07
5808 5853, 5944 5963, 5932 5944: 0.5 angstrom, 2.22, 2.13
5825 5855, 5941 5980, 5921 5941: 1.0 angstrom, 2.22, 2.12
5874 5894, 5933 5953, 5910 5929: -0.8 angstrom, 1.89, 2.08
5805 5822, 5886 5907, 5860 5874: -1.2 angstrom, 2.2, 1.8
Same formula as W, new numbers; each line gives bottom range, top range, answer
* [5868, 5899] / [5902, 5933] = 1.07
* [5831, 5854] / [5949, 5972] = 0.96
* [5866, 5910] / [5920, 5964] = 1.08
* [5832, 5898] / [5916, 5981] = 1.02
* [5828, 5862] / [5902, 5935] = 0.93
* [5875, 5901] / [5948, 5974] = 1.15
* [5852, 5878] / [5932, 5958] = 0.99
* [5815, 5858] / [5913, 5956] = 0.94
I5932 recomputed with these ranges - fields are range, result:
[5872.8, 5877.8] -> 2.06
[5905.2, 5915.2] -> 2.05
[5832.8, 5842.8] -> 2.26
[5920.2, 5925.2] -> 2.1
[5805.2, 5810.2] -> 2.2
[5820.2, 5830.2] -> 2.22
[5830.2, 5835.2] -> 2.23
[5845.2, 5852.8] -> 2.19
